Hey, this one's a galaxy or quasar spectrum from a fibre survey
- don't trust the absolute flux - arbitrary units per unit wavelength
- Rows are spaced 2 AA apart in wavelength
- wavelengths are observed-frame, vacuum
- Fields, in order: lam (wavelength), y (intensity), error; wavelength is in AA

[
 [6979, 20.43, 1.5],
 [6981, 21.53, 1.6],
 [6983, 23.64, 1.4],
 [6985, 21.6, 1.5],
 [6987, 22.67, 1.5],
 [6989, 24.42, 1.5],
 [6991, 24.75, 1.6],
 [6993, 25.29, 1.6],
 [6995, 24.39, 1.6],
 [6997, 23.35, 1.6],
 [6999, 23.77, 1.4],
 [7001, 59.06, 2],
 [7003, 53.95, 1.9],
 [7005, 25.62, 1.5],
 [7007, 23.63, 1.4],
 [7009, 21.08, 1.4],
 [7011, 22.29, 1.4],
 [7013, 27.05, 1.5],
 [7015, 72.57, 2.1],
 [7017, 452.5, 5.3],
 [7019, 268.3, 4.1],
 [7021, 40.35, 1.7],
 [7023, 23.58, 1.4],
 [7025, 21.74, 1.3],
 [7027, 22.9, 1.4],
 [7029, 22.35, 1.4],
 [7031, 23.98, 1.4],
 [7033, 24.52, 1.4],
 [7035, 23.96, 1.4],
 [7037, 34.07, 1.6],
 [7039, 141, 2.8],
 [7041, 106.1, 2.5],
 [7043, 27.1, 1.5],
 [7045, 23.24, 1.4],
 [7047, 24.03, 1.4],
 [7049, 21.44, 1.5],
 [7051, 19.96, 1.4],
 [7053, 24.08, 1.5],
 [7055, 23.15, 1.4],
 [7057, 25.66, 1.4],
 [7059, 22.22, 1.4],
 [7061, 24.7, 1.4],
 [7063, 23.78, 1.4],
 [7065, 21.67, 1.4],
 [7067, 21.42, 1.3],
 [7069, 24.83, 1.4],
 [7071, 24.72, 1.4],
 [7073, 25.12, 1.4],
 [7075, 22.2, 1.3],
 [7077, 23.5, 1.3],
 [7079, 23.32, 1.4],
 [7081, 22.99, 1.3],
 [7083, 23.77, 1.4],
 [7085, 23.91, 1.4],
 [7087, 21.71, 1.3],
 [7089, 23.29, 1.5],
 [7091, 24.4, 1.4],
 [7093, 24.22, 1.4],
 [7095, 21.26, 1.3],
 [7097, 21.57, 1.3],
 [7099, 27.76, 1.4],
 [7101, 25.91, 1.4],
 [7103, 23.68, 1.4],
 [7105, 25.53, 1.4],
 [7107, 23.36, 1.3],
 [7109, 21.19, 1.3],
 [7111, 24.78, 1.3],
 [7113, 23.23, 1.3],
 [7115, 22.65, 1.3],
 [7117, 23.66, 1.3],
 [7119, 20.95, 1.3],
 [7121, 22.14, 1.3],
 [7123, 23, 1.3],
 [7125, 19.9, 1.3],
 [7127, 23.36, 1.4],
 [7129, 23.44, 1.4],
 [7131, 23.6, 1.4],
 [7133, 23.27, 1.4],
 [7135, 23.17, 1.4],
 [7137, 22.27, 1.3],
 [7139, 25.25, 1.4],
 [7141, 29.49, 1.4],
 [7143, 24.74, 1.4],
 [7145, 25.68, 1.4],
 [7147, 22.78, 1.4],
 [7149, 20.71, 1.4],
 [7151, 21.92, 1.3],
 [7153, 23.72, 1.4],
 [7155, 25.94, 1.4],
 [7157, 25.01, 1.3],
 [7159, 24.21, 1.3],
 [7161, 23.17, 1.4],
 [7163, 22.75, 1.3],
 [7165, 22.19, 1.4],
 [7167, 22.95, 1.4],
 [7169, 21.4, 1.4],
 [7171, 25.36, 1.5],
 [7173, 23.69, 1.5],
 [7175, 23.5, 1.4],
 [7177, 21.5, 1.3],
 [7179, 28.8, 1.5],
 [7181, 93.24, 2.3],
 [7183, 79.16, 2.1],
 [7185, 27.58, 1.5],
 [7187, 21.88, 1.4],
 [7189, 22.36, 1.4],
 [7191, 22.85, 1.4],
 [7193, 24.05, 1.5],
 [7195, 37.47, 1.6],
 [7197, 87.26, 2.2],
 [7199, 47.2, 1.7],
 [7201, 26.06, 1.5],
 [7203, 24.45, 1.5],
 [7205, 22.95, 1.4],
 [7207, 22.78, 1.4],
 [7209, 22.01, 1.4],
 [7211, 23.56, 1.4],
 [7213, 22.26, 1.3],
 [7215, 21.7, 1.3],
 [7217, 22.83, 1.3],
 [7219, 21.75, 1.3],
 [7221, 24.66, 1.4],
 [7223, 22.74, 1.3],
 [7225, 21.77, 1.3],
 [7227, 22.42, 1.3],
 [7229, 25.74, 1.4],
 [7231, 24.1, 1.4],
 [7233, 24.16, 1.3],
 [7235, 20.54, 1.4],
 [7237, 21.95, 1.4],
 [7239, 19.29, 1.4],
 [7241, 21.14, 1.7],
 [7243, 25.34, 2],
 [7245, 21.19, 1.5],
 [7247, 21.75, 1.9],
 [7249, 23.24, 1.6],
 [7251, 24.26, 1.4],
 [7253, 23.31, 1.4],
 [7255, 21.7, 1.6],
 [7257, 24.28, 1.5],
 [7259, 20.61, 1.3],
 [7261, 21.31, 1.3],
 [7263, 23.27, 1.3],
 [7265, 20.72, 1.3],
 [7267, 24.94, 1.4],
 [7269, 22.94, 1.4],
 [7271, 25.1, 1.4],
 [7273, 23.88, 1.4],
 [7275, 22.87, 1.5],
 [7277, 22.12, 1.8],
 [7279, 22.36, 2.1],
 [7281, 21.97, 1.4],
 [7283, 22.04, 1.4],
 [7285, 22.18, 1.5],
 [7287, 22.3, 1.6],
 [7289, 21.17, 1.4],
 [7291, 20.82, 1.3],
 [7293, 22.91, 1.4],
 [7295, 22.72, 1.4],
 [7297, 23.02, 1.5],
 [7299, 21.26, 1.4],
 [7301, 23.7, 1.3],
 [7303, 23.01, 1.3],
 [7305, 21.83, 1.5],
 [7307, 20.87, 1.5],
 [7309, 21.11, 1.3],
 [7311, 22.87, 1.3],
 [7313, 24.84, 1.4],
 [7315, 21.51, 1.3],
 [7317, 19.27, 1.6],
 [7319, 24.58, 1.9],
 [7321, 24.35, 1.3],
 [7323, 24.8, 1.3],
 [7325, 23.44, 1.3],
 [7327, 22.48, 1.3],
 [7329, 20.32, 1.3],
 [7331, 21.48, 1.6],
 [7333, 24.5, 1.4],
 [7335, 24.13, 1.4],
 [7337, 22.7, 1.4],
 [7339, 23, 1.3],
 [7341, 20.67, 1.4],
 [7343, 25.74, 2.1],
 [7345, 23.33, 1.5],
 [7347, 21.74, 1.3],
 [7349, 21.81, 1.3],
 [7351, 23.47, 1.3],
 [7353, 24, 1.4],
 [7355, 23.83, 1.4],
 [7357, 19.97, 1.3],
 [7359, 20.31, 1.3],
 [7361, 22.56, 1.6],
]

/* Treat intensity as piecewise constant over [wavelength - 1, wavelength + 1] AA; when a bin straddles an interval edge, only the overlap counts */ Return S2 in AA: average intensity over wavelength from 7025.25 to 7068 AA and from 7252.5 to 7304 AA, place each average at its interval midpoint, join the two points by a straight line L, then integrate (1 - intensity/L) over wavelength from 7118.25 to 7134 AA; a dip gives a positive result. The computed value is 3.8 AA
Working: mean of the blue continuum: 33.2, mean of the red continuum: 22.6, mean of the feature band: 22.5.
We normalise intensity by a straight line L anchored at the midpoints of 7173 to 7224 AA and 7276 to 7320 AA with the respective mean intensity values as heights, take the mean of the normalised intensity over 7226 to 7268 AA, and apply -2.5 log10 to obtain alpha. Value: 0.21 mag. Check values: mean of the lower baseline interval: 32.4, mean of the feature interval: 22.6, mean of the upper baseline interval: 22.2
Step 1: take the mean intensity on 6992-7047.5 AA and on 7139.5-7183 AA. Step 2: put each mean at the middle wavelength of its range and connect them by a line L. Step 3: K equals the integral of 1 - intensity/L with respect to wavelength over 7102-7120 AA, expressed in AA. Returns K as 7.5 AA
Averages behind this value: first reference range 60.4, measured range 23.2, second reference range 28.4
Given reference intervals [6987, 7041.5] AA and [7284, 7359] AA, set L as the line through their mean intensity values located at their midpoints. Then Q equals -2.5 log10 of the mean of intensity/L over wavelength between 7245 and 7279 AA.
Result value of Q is 0.29 mag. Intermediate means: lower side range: 60.2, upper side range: 22.6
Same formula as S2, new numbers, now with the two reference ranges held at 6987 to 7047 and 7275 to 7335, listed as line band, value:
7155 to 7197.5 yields 5.9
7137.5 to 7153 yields 6.6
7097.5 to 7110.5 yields 6.2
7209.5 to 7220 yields 3.5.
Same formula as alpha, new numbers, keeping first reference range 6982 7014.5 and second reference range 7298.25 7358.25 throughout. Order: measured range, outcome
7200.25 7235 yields 0.07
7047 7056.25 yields 0.23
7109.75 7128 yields 0.17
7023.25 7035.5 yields 0.20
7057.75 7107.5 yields 0.15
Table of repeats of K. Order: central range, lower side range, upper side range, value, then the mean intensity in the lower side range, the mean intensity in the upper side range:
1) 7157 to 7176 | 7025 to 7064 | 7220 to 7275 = 2.8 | 34.3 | 22.8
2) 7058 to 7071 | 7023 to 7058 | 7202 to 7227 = 4.0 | 35.5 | 22.8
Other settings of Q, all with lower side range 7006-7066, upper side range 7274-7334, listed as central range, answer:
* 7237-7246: 0.35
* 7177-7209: -0.06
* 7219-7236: 0.34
